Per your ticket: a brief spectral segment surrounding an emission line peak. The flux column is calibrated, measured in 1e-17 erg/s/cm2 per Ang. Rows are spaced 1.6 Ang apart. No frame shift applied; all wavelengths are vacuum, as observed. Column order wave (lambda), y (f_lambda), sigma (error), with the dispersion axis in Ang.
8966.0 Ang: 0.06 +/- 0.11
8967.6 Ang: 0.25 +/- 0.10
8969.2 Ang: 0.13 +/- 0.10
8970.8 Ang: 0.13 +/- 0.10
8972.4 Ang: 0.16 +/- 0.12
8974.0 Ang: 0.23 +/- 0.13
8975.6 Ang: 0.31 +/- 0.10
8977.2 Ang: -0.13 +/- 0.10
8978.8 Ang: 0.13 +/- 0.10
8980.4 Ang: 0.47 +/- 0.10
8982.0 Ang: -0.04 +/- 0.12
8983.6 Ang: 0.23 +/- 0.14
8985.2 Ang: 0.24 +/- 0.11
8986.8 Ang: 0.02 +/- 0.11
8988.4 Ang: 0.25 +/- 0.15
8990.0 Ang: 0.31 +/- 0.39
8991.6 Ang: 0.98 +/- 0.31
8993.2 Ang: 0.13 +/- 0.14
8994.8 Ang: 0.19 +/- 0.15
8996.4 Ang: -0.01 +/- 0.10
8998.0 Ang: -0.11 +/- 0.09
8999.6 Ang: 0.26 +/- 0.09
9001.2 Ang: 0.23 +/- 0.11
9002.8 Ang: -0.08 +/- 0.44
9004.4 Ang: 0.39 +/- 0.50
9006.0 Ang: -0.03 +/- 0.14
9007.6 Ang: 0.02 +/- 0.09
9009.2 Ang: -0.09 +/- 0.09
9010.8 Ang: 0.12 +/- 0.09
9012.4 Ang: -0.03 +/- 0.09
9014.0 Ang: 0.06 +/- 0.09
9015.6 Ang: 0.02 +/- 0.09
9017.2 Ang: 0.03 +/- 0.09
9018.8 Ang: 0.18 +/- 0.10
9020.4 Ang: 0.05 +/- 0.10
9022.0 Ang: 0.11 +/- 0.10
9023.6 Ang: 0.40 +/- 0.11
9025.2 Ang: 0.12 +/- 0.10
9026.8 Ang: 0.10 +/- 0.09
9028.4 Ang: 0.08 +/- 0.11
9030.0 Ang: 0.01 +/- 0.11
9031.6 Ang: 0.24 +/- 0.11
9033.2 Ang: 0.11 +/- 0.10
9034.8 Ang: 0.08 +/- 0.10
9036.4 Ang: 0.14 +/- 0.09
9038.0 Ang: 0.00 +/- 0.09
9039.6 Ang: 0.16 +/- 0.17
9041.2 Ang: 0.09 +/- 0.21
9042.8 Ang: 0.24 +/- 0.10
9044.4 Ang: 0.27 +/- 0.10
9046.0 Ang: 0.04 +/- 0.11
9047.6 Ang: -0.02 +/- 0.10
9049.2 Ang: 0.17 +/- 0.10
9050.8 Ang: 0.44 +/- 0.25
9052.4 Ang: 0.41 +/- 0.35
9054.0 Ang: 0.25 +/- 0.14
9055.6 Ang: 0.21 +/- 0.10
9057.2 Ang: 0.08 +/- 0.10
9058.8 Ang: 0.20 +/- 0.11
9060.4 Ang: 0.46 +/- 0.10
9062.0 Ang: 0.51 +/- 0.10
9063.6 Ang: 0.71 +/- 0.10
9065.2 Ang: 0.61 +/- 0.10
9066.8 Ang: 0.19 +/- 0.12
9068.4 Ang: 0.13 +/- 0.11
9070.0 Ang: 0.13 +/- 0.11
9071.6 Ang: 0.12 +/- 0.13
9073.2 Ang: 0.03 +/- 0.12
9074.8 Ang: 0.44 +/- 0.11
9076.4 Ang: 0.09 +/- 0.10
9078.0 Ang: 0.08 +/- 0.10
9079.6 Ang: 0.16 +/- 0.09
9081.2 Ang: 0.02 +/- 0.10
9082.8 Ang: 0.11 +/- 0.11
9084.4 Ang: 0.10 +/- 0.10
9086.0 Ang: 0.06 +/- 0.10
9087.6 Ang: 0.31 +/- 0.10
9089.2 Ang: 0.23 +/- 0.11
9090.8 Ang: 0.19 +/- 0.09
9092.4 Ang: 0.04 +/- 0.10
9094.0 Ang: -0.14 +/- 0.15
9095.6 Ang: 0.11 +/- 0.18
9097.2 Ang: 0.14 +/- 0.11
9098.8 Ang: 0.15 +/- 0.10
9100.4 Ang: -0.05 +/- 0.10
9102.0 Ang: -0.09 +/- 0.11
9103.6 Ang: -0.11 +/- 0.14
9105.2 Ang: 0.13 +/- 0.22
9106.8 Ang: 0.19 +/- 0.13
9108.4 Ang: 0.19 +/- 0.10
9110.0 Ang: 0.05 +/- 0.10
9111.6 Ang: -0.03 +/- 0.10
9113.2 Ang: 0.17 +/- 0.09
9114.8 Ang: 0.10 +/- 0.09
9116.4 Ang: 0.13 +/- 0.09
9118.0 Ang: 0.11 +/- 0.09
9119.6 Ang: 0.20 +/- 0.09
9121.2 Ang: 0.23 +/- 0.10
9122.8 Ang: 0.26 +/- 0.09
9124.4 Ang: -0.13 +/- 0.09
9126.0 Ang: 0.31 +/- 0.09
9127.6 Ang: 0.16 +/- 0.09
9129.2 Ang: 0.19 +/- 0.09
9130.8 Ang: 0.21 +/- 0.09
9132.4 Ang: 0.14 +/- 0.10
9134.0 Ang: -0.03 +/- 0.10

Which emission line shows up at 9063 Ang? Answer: H-beta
